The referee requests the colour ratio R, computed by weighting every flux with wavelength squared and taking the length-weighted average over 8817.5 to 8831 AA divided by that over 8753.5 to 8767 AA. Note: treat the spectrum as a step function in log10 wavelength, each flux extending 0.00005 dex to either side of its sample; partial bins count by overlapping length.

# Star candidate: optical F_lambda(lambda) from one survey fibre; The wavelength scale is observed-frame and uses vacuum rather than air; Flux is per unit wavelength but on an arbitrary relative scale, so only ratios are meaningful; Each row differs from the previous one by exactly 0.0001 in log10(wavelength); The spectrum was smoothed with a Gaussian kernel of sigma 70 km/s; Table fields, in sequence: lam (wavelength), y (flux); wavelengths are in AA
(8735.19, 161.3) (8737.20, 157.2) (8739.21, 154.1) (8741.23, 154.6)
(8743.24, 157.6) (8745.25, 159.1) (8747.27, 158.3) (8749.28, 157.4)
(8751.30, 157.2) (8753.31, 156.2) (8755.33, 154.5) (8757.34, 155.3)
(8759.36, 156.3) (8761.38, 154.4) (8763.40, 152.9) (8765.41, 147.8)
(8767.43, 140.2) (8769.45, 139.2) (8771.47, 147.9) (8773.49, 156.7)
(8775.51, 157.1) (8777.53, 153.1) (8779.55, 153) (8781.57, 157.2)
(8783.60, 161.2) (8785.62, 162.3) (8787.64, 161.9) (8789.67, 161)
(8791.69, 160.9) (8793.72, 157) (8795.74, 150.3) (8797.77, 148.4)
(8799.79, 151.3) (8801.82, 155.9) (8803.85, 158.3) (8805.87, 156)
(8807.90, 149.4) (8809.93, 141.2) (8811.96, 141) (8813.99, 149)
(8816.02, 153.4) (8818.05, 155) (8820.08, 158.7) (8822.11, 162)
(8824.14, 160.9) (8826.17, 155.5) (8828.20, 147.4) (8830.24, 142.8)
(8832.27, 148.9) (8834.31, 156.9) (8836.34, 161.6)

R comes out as 1.0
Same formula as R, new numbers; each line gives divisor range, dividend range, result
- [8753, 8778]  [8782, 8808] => 1.04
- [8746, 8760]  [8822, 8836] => 1.00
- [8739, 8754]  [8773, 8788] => 1.01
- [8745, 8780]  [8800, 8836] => 1.01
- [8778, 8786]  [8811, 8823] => 0.98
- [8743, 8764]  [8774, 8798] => 1.01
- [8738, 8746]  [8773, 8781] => 1.00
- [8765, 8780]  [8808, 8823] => 1.02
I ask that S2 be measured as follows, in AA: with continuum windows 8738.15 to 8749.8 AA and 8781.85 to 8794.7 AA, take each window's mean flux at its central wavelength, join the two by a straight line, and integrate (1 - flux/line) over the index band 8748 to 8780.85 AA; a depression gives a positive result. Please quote 1.2 AA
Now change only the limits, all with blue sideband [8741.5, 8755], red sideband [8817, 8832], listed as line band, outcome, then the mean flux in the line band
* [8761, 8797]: 0.5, 154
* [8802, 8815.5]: 0.5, 150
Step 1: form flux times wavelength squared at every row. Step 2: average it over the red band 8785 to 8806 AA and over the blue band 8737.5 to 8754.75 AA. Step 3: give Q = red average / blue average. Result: 1.0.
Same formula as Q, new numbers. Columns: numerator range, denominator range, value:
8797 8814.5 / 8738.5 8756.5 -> 0.97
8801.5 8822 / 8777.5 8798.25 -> 0.97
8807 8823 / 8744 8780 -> 1.00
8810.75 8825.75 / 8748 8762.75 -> 1.00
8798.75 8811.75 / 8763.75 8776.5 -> 1.03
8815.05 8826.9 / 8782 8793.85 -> 0.99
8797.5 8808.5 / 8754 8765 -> 1.01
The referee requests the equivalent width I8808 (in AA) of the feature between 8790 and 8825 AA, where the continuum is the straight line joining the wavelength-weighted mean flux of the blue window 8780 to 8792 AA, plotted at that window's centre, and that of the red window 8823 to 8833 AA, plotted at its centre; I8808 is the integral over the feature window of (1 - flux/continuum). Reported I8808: 0.5 AA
